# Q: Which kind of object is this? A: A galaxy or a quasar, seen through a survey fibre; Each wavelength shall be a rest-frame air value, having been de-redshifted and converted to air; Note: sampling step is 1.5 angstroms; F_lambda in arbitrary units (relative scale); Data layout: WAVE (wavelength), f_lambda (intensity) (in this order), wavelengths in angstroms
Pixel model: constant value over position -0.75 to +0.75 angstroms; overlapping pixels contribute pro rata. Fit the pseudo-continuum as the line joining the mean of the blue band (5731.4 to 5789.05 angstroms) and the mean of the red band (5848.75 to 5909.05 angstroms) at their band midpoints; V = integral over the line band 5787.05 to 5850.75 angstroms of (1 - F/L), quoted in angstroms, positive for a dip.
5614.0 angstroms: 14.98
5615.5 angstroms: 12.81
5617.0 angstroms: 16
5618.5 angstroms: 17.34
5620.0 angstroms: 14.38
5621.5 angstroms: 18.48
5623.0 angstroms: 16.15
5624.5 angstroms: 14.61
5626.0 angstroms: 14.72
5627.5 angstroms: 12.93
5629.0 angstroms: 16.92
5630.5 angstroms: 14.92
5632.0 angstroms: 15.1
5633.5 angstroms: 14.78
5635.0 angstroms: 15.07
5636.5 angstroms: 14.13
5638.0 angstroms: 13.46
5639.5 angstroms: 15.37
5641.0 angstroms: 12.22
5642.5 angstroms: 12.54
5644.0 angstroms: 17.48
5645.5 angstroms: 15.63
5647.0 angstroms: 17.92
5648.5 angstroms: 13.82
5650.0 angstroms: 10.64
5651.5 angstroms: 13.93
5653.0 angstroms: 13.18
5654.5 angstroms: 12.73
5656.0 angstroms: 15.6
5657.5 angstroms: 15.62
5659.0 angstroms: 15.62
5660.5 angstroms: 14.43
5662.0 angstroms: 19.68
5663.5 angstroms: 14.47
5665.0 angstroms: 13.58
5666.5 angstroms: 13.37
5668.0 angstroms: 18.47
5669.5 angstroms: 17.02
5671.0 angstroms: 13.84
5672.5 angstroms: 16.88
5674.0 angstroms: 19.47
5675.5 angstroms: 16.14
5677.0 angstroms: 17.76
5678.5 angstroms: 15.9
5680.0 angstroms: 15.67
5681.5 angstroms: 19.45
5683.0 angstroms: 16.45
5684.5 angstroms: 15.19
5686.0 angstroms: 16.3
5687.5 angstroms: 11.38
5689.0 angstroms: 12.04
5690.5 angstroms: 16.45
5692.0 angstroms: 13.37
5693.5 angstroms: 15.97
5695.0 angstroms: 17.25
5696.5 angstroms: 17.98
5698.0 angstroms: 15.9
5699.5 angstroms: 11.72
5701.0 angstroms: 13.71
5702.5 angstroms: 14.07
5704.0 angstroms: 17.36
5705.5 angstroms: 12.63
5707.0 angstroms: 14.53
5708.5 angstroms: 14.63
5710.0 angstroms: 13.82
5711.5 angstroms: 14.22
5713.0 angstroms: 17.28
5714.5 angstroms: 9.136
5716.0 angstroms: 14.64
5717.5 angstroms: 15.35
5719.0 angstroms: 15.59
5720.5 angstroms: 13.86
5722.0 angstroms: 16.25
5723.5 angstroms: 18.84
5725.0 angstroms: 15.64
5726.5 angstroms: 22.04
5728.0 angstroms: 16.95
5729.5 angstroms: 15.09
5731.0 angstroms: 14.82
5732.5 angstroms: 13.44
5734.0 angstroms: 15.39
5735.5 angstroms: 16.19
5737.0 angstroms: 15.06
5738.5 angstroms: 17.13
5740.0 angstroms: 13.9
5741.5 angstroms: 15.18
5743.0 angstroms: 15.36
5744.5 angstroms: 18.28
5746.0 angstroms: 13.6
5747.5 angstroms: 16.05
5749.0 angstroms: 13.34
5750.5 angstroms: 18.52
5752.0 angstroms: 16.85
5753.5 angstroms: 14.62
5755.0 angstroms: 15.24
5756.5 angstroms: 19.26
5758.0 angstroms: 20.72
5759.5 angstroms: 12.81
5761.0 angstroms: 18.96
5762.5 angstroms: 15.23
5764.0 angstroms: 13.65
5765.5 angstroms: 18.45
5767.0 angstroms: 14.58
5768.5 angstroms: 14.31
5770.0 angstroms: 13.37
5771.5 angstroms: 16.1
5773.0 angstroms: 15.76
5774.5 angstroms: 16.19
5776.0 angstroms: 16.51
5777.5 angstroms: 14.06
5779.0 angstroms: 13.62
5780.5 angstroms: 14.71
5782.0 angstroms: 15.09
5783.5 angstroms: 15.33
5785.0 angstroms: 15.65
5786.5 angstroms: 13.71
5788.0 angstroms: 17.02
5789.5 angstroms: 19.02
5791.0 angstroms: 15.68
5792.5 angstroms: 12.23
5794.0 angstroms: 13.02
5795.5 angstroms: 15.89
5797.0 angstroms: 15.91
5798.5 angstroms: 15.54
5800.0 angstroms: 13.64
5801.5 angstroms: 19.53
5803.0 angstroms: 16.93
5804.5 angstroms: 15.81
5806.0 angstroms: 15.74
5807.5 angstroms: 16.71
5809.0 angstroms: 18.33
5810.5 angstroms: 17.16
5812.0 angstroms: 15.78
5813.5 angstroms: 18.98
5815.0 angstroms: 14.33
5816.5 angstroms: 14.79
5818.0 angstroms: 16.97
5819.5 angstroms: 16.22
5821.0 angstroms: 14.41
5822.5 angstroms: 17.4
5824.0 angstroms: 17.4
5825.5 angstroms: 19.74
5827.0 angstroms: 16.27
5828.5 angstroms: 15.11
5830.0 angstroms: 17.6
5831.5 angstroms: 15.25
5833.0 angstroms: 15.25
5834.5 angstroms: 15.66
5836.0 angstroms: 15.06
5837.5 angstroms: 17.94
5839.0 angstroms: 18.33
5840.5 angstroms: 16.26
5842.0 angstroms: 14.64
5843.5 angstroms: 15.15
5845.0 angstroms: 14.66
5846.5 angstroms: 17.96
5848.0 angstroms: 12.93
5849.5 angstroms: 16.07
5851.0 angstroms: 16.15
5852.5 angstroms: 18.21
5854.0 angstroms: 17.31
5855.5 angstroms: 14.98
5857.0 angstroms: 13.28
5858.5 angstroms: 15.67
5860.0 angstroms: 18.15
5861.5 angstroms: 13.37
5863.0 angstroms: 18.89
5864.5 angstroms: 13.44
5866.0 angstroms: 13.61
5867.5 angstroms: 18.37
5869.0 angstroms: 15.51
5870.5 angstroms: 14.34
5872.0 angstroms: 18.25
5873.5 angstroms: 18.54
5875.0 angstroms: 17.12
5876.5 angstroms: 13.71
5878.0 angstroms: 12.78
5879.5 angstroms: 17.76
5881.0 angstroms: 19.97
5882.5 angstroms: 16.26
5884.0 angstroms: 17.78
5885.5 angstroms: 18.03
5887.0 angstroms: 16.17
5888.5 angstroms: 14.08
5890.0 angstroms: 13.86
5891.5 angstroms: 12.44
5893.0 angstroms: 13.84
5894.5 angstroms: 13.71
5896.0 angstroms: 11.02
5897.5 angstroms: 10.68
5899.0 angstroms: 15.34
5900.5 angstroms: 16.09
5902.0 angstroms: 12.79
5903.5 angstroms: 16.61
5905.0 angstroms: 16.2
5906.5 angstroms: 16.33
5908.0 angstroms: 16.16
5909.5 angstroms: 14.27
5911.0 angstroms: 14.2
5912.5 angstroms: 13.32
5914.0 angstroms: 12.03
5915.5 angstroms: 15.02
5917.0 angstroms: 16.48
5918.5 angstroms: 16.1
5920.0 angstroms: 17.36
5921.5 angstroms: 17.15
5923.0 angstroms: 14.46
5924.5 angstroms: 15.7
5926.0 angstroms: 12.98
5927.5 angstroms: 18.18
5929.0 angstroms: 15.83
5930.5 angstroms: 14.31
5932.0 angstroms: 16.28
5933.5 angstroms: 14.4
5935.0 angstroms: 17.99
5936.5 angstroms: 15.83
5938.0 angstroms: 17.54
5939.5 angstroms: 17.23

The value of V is -2.2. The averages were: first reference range 15.6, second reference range 15.6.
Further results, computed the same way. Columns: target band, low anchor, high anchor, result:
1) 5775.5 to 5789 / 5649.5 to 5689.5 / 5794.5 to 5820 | 0.9 angstroms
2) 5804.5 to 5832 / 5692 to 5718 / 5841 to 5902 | -2.4 angstroms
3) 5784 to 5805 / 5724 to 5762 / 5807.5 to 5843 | 0.9 angstroms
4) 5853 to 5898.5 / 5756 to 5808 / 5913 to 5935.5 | 0.5 angstroms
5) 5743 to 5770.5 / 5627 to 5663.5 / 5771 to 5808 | -1.1 angstroms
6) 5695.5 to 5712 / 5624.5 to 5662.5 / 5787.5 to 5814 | 0.7 angstroms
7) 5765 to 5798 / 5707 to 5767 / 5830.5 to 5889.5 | 1.3 angstroms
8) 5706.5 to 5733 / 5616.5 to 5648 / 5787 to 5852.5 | 0.5 angstroms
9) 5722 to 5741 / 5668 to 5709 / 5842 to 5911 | -0.8 angstroms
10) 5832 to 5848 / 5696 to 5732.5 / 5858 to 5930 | -0.6 angstroms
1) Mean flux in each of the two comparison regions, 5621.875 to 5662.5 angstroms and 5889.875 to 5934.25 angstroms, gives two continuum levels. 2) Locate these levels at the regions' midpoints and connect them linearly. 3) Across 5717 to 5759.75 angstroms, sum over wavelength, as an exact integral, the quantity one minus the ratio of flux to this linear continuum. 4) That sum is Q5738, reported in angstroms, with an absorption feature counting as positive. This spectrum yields -3.8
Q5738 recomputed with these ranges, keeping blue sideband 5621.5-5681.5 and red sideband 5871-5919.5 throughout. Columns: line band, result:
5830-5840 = -0.73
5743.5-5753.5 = -0.48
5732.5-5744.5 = -0.20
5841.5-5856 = -0.58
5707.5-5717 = 0.78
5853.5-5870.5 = -0.42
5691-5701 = -0.01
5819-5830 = -1.07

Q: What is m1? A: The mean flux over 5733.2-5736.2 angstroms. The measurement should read 15.7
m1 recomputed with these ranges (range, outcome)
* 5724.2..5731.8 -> 16.9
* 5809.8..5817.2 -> 16.2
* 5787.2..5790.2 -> 17.9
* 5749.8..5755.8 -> 16.3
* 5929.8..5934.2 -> 15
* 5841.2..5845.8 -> 14.9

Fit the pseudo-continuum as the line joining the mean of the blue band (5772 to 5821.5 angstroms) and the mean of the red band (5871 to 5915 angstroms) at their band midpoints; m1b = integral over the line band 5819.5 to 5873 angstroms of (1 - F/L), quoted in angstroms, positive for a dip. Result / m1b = -2.2 angstroms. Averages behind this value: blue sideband 15.8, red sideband 15.1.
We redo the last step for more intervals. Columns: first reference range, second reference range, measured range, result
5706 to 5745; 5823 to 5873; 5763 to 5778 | 0.36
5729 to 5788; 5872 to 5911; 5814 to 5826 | -0.74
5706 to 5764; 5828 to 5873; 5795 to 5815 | -0.88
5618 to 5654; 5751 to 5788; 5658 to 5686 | -2.36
